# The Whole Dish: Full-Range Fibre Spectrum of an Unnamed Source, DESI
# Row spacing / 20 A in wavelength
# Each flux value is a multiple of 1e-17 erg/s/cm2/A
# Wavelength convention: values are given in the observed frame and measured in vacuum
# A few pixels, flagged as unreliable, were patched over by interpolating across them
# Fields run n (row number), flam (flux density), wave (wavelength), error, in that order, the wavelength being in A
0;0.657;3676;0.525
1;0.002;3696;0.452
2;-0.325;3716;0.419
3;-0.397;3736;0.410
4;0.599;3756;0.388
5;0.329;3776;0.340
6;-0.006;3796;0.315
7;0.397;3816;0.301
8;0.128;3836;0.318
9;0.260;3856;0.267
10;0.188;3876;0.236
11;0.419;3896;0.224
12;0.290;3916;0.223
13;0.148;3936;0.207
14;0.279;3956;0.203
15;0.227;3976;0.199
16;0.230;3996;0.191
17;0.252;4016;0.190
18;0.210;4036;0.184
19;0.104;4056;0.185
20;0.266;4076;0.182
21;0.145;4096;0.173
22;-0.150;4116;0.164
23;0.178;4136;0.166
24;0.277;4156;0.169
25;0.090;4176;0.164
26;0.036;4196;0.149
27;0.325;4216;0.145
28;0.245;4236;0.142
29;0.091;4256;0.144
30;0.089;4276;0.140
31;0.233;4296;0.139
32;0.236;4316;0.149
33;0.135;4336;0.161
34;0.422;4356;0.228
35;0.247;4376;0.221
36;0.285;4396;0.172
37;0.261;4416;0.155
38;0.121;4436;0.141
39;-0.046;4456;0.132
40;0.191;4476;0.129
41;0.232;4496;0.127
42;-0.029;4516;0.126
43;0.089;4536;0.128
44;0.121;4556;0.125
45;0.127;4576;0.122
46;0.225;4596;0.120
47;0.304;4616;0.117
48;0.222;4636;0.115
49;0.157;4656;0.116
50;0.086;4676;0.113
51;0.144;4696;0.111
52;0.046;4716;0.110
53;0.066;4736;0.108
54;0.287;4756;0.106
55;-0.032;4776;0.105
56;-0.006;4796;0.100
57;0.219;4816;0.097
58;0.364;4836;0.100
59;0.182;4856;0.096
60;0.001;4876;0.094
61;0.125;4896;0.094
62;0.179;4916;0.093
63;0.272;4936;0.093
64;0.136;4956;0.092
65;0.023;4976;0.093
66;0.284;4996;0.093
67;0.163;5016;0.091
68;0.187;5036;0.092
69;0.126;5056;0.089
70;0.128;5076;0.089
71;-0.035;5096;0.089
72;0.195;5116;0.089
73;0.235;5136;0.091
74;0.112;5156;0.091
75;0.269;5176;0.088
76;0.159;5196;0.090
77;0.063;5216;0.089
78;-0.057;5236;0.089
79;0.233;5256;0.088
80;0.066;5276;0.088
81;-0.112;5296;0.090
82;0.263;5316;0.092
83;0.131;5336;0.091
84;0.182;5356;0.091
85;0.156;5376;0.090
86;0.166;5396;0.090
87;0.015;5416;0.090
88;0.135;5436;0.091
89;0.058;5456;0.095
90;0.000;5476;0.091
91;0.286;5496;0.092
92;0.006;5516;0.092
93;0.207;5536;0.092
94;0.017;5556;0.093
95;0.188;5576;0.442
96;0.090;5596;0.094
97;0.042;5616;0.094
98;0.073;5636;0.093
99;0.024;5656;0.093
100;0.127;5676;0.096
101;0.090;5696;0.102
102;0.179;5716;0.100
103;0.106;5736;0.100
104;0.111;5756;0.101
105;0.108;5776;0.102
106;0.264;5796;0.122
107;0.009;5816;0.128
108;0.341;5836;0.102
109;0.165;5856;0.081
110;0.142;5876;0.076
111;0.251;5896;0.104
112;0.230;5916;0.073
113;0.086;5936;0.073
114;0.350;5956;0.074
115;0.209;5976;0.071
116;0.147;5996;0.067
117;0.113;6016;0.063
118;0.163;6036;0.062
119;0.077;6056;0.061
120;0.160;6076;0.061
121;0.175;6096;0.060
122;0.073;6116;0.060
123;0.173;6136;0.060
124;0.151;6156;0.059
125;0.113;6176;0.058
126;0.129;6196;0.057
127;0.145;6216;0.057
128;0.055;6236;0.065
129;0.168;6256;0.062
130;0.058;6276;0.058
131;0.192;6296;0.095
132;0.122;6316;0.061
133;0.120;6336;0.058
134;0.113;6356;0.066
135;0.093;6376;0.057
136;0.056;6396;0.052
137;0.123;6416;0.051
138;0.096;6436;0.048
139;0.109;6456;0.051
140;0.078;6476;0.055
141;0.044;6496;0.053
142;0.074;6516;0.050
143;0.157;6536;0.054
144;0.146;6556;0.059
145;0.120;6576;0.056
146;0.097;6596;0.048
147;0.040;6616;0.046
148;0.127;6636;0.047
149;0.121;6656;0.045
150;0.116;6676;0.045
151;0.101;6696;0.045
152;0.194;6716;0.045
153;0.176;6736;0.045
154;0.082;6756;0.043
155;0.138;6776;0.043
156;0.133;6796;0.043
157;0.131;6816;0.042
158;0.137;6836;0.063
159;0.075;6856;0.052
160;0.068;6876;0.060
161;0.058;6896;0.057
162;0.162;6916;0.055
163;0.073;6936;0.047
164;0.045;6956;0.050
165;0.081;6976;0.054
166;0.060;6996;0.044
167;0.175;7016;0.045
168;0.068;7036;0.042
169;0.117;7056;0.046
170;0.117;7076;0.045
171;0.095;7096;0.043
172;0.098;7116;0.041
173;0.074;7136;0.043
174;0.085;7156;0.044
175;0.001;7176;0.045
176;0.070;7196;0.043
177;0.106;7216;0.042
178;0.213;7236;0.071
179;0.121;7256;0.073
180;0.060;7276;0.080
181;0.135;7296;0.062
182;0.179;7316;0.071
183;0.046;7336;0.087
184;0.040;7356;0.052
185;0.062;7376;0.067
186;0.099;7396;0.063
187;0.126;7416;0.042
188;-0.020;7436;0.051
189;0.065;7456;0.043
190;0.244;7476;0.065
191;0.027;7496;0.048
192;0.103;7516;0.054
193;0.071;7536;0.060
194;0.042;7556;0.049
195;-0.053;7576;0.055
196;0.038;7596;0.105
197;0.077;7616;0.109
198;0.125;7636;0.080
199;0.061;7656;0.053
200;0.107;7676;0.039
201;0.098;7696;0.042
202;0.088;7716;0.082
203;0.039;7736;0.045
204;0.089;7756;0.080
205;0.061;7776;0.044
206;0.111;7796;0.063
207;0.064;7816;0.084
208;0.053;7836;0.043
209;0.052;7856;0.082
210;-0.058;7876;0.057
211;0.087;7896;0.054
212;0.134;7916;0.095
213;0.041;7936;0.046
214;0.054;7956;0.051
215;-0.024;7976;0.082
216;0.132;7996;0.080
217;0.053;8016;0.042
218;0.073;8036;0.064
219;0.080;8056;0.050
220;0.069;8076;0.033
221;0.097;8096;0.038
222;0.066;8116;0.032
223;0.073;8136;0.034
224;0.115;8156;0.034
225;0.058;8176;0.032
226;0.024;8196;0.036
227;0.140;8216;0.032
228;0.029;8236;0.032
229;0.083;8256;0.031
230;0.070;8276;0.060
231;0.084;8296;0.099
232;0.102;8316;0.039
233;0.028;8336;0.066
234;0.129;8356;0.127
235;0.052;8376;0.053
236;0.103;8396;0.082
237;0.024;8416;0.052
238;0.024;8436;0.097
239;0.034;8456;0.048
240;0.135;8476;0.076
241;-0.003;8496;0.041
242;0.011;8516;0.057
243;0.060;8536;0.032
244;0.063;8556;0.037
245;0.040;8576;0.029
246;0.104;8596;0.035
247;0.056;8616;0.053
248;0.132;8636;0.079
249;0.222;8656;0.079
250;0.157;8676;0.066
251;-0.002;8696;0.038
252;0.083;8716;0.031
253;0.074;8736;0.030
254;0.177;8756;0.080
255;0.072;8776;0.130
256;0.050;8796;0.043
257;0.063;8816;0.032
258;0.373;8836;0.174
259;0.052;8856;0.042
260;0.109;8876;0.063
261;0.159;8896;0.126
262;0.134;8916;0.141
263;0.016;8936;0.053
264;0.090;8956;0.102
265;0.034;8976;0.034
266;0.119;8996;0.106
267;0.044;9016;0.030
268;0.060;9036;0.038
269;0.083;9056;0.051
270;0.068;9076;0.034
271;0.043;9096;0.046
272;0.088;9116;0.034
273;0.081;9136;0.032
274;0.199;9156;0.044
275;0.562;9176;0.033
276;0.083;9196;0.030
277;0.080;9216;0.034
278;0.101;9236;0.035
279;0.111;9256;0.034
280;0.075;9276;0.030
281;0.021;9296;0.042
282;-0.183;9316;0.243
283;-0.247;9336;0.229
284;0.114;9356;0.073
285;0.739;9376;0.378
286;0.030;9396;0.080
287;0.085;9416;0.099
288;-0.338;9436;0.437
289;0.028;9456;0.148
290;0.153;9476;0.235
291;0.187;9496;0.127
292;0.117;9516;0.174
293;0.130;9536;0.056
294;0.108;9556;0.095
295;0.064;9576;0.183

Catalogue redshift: 1.46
